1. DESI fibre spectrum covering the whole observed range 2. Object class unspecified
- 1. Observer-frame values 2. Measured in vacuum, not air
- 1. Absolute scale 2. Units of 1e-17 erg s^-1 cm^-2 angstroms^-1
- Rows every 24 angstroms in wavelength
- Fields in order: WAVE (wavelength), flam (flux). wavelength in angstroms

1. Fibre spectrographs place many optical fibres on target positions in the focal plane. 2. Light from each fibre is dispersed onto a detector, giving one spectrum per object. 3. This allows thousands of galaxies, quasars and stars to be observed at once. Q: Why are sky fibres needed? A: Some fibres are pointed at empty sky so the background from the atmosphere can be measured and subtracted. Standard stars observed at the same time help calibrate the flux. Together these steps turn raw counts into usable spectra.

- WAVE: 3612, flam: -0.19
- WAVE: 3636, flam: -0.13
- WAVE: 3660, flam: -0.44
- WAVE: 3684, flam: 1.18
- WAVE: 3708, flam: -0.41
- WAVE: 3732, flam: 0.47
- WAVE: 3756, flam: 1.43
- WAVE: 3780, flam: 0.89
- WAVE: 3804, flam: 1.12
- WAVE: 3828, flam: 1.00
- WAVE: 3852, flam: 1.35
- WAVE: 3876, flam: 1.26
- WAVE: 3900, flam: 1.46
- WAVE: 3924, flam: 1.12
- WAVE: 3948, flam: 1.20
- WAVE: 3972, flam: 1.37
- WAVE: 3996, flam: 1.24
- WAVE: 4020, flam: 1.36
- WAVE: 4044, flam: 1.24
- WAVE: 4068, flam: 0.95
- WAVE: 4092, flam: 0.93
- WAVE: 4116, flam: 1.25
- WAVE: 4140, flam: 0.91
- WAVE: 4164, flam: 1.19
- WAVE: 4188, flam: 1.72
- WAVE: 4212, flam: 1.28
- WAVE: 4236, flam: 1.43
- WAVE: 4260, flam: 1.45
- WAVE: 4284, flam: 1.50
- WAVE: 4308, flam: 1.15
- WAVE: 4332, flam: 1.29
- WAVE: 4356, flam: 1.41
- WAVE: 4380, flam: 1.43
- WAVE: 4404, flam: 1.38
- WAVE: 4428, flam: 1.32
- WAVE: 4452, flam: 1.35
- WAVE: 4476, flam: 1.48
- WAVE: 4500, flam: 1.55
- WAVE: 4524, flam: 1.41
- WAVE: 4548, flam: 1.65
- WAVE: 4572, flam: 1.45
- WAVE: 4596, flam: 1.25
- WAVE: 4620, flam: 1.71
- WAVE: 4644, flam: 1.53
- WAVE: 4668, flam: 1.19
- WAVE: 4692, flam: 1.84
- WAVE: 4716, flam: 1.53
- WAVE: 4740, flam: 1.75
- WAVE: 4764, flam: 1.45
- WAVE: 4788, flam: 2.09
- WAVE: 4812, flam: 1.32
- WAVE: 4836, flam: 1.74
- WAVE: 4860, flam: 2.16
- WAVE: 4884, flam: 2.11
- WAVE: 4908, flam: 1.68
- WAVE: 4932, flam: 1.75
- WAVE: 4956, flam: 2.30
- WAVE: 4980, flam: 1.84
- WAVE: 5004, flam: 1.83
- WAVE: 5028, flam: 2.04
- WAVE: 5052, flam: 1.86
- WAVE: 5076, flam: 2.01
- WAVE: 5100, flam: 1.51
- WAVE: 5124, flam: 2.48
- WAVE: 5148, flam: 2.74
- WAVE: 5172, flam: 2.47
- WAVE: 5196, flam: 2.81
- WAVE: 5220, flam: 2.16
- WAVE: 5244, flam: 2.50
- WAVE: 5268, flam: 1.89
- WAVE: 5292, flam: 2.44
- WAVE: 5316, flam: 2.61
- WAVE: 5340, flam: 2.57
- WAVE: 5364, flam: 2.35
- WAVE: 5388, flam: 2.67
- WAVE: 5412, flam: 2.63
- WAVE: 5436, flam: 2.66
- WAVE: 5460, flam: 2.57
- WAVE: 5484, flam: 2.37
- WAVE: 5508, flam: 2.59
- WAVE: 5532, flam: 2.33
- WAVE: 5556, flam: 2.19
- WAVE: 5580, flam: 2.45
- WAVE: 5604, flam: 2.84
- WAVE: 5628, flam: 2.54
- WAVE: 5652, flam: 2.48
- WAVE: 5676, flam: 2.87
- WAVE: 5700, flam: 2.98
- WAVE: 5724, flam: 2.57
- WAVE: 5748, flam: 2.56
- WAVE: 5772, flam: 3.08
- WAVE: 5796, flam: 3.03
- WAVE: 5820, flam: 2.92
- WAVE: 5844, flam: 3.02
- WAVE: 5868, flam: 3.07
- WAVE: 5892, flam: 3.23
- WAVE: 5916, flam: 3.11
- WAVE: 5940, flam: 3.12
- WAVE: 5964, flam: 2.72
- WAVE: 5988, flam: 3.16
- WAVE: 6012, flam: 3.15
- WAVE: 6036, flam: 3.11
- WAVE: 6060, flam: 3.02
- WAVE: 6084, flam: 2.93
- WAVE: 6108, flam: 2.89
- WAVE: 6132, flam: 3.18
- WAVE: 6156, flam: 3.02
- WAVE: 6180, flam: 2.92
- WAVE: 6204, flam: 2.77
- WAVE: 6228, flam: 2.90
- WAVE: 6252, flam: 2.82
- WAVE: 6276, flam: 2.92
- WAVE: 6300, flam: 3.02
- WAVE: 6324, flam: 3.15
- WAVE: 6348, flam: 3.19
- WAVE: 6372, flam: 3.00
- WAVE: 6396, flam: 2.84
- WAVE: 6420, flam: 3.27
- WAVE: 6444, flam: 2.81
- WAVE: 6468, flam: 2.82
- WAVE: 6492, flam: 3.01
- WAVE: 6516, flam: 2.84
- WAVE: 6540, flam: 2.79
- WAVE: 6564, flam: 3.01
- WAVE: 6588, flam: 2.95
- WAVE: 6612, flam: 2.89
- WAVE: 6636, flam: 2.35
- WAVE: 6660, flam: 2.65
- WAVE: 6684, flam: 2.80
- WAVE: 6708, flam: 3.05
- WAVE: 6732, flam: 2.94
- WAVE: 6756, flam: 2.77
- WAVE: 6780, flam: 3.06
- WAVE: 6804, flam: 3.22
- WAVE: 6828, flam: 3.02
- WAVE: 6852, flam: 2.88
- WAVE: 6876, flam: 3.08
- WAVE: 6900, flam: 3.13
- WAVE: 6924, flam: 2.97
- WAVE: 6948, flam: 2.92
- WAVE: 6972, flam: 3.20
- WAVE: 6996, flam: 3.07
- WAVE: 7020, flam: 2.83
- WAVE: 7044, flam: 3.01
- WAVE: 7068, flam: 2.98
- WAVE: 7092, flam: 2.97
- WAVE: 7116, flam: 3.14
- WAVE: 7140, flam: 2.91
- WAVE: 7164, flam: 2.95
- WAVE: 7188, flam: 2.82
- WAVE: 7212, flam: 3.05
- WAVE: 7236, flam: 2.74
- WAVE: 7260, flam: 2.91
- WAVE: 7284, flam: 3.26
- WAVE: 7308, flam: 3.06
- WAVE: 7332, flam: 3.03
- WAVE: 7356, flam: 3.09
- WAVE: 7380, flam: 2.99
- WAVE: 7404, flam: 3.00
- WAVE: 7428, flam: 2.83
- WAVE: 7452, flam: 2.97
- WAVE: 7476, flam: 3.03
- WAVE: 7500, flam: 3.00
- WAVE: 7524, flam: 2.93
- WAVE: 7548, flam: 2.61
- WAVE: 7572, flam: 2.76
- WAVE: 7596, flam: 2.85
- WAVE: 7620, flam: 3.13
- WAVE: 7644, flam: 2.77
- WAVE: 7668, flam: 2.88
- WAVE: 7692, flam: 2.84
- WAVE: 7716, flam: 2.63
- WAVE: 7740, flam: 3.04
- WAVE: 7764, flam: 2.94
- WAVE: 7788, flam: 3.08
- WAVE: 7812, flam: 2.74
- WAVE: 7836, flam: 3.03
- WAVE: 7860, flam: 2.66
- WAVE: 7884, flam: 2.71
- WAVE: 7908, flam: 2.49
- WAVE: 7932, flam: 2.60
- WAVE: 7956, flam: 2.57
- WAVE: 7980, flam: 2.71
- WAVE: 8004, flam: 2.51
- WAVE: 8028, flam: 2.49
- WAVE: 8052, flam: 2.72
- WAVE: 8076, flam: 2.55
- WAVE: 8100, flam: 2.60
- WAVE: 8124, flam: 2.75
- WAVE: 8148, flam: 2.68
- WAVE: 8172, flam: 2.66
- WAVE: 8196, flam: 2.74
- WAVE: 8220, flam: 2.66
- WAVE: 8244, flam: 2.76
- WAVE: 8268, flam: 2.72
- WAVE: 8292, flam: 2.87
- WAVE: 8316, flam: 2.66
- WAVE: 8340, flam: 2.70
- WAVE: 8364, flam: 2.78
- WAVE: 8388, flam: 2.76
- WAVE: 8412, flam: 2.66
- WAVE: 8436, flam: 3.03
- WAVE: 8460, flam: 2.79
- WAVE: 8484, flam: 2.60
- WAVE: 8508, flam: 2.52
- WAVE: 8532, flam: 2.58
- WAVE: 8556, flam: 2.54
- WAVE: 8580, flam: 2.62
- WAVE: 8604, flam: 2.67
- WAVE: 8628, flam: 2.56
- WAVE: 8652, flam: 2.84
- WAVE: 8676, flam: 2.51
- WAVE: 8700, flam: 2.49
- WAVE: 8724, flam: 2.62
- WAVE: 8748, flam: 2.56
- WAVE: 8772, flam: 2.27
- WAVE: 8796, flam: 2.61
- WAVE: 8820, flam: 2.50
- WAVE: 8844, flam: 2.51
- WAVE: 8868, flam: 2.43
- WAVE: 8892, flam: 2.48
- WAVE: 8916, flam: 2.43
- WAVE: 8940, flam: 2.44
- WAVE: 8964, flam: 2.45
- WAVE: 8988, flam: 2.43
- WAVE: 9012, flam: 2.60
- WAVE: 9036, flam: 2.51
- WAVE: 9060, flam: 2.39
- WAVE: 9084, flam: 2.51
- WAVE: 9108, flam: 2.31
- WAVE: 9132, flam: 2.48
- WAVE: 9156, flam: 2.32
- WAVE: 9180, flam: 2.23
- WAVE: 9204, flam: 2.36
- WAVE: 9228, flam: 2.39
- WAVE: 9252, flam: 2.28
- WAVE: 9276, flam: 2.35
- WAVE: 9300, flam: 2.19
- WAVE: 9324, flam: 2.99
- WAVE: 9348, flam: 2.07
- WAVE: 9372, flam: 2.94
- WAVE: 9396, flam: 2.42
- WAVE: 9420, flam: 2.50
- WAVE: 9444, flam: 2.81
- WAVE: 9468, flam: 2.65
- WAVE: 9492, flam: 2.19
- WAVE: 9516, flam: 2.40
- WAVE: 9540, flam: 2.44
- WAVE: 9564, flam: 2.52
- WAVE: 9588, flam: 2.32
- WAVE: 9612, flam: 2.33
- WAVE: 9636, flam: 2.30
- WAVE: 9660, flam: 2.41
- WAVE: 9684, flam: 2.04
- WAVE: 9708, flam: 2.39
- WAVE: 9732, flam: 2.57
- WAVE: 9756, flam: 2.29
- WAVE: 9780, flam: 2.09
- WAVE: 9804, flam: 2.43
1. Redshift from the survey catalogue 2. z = 0.282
